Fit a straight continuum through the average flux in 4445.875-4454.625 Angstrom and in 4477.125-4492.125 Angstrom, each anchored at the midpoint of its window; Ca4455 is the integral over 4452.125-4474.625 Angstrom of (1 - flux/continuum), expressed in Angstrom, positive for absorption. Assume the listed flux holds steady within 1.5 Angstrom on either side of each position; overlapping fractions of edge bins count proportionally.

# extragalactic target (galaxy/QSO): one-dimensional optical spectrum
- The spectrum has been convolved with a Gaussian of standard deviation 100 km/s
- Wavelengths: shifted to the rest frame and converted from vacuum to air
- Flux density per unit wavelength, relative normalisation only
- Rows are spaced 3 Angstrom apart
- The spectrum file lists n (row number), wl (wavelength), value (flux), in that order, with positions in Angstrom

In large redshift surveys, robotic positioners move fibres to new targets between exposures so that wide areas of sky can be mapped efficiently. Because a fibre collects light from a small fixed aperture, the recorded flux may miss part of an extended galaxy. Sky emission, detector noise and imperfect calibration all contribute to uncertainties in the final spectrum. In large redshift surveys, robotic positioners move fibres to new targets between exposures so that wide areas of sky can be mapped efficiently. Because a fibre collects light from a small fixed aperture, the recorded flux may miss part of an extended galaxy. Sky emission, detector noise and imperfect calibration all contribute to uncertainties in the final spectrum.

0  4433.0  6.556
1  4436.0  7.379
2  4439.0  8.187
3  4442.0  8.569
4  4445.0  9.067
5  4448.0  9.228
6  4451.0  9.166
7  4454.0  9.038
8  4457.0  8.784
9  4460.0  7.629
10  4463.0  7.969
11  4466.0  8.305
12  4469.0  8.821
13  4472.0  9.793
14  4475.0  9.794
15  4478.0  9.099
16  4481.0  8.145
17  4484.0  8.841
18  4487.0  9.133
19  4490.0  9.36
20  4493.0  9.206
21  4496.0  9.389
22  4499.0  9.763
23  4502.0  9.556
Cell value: 0.9 Angstrom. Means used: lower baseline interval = 9.15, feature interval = 8.69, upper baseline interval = 8.92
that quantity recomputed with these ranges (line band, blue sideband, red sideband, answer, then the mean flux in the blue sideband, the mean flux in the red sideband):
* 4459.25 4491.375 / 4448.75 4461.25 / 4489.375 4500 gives 0.9 Angstrom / 8.71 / 9.42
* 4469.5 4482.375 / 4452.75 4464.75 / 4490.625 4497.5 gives -0.6 Angstrom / 8.34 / 9.31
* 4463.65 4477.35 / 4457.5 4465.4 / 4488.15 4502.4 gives -1.2 Angstrom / 7.98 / 9.44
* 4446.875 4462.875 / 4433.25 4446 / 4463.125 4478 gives -0.2 Angstrom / 8.1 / 9.06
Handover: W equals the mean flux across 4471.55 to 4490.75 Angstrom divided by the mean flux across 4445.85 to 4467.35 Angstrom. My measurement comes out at 1.06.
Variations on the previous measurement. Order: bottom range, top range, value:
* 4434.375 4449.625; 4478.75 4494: 1.05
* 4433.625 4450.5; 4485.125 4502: 1.11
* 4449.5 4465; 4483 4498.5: 1.09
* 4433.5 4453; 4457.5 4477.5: 1.03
